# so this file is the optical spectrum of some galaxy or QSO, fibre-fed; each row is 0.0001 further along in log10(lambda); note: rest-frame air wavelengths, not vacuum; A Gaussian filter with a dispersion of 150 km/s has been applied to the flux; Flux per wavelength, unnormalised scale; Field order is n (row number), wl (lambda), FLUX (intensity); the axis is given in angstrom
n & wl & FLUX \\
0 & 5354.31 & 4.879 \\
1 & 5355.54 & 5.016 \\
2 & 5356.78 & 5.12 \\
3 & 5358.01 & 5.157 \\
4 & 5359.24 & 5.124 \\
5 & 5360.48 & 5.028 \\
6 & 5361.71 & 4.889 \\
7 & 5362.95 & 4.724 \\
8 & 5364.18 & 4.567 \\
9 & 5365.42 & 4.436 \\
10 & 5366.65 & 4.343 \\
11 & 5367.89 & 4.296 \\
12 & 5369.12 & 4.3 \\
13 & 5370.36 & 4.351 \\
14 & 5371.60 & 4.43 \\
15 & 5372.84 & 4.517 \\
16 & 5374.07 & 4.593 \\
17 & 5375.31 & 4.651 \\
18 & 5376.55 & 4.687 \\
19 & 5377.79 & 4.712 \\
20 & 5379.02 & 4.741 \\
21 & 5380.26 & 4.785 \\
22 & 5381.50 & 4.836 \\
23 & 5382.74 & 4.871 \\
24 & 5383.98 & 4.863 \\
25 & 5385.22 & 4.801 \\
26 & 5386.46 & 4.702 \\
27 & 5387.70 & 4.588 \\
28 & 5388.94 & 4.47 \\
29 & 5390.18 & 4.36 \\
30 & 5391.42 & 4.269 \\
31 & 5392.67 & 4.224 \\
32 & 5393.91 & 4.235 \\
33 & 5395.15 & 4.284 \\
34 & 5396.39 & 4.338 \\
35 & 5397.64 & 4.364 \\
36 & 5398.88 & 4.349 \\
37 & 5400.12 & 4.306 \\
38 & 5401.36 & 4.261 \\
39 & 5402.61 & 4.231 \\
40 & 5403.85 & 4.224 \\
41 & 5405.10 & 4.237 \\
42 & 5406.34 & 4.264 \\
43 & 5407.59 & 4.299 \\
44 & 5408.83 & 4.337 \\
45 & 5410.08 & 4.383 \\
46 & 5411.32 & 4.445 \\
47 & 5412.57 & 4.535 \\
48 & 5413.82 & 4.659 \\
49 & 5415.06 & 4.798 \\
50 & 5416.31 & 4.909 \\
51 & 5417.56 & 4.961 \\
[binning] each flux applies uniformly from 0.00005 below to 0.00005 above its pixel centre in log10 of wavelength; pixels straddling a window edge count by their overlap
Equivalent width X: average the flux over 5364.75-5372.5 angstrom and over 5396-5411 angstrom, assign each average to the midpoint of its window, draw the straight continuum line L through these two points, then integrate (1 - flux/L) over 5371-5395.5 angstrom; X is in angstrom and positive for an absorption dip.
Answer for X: -1.4 angstrom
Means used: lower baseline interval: 4.36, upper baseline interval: 4.3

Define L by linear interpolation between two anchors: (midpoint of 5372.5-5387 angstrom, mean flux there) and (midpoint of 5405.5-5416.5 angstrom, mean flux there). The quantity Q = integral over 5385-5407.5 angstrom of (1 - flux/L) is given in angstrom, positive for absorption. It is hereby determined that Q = 1.26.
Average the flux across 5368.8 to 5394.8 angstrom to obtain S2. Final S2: 4.57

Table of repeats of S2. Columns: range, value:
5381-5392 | 4.64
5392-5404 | 4.28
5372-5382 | 4.68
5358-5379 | 4.62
